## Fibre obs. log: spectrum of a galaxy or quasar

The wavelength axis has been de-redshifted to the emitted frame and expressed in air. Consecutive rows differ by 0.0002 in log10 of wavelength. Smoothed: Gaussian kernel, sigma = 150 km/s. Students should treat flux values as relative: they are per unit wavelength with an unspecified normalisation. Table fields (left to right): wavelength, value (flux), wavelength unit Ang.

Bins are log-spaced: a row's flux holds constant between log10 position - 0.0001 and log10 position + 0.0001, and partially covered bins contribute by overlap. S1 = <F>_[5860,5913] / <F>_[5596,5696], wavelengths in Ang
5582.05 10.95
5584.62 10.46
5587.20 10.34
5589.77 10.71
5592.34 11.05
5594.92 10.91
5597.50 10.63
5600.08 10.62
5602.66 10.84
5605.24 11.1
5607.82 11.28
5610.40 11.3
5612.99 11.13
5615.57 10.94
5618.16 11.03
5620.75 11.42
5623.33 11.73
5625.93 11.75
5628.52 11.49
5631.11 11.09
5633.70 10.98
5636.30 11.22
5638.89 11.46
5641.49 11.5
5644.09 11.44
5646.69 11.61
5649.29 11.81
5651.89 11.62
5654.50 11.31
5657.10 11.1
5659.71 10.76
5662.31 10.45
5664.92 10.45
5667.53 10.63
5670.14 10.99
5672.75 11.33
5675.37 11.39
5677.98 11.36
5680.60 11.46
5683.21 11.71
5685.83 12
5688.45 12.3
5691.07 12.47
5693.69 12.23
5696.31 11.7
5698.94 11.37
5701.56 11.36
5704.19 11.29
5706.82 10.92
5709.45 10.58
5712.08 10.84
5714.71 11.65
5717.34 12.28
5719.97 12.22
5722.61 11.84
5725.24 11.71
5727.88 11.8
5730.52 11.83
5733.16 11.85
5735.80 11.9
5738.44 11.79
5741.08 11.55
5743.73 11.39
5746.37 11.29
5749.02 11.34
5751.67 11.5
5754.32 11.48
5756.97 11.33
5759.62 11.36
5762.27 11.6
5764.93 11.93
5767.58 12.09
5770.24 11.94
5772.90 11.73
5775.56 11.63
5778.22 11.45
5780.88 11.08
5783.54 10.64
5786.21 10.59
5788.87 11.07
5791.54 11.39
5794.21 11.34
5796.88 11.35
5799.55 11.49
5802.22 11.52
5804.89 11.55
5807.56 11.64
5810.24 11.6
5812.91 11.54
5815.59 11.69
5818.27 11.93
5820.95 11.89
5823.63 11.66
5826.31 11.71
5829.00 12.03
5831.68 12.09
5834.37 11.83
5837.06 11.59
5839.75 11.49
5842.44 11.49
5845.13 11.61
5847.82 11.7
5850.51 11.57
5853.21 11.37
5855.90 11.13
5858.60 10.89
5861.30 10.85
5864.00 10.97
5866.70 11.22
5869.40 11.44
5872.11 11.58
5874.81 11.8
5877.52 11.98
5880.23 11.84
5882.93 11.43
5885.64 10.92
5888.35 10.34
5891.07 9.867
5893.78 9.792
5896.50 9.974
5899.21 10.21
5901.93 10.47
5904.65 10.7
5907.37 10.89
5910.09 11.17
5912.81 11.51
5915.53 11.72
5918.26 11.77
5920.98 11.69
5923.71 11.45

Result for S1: 0.97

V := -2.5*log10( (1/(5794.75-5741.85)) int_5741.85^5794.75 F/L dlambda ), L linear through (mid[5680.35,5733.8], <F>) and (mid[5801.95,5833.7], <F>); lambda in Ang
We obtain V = 0.03 mag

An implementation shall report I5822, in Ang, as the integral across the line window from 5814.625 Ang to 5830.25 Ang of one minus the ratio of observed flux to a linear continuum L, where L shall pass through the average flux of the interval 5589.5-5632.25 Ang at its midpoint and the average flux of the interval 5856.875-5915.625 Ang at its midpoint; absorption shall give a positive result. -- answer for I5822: -1.2 Ang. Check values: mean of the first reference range 11.1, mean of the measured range 11.8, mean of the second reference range 11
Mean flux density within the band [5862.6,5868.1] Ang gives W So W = 11.1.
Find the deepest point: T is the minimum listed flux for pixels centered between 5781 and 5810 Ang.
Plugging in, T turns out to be 10.59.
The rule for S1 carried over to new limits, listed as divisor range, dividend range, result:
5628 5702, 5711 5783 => 1.02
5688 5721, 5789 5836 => 1.00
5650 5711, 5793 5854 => 1.03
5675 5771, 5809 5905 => 0.97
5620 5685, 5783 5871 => 1.02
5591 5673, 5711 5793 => 1.04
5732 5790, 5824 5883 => 1.00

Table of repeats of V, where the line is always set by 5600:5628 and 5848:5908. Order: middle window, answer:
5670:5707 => -0.05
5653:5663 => 0.02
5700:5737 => -0.04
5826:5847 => -0.07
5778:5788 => 0.02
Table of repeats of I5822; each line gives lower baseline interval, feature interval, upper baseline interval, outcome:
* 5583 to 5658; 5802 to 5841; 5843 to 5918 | -2.17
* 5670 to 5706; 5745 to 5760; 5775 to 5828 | 0.19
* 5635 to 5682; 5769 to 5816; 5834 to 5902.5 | -1.00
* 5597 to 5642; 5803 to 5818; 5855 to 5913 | -0.83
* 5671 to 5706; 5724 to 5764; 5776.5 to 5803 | -0.62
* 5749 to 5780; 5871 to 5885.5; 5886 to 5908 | -1.64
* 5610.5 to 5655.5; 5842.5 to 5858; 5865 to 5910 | -0.66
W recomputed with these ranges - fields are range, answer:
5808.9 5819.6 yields 11.7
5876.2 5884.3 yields 11.8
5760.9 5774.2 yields 11.9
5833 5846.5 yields 11.6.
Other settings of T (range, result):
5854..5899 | 9.792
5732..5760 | 11.29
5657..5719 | 10.45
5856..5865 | 10.85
